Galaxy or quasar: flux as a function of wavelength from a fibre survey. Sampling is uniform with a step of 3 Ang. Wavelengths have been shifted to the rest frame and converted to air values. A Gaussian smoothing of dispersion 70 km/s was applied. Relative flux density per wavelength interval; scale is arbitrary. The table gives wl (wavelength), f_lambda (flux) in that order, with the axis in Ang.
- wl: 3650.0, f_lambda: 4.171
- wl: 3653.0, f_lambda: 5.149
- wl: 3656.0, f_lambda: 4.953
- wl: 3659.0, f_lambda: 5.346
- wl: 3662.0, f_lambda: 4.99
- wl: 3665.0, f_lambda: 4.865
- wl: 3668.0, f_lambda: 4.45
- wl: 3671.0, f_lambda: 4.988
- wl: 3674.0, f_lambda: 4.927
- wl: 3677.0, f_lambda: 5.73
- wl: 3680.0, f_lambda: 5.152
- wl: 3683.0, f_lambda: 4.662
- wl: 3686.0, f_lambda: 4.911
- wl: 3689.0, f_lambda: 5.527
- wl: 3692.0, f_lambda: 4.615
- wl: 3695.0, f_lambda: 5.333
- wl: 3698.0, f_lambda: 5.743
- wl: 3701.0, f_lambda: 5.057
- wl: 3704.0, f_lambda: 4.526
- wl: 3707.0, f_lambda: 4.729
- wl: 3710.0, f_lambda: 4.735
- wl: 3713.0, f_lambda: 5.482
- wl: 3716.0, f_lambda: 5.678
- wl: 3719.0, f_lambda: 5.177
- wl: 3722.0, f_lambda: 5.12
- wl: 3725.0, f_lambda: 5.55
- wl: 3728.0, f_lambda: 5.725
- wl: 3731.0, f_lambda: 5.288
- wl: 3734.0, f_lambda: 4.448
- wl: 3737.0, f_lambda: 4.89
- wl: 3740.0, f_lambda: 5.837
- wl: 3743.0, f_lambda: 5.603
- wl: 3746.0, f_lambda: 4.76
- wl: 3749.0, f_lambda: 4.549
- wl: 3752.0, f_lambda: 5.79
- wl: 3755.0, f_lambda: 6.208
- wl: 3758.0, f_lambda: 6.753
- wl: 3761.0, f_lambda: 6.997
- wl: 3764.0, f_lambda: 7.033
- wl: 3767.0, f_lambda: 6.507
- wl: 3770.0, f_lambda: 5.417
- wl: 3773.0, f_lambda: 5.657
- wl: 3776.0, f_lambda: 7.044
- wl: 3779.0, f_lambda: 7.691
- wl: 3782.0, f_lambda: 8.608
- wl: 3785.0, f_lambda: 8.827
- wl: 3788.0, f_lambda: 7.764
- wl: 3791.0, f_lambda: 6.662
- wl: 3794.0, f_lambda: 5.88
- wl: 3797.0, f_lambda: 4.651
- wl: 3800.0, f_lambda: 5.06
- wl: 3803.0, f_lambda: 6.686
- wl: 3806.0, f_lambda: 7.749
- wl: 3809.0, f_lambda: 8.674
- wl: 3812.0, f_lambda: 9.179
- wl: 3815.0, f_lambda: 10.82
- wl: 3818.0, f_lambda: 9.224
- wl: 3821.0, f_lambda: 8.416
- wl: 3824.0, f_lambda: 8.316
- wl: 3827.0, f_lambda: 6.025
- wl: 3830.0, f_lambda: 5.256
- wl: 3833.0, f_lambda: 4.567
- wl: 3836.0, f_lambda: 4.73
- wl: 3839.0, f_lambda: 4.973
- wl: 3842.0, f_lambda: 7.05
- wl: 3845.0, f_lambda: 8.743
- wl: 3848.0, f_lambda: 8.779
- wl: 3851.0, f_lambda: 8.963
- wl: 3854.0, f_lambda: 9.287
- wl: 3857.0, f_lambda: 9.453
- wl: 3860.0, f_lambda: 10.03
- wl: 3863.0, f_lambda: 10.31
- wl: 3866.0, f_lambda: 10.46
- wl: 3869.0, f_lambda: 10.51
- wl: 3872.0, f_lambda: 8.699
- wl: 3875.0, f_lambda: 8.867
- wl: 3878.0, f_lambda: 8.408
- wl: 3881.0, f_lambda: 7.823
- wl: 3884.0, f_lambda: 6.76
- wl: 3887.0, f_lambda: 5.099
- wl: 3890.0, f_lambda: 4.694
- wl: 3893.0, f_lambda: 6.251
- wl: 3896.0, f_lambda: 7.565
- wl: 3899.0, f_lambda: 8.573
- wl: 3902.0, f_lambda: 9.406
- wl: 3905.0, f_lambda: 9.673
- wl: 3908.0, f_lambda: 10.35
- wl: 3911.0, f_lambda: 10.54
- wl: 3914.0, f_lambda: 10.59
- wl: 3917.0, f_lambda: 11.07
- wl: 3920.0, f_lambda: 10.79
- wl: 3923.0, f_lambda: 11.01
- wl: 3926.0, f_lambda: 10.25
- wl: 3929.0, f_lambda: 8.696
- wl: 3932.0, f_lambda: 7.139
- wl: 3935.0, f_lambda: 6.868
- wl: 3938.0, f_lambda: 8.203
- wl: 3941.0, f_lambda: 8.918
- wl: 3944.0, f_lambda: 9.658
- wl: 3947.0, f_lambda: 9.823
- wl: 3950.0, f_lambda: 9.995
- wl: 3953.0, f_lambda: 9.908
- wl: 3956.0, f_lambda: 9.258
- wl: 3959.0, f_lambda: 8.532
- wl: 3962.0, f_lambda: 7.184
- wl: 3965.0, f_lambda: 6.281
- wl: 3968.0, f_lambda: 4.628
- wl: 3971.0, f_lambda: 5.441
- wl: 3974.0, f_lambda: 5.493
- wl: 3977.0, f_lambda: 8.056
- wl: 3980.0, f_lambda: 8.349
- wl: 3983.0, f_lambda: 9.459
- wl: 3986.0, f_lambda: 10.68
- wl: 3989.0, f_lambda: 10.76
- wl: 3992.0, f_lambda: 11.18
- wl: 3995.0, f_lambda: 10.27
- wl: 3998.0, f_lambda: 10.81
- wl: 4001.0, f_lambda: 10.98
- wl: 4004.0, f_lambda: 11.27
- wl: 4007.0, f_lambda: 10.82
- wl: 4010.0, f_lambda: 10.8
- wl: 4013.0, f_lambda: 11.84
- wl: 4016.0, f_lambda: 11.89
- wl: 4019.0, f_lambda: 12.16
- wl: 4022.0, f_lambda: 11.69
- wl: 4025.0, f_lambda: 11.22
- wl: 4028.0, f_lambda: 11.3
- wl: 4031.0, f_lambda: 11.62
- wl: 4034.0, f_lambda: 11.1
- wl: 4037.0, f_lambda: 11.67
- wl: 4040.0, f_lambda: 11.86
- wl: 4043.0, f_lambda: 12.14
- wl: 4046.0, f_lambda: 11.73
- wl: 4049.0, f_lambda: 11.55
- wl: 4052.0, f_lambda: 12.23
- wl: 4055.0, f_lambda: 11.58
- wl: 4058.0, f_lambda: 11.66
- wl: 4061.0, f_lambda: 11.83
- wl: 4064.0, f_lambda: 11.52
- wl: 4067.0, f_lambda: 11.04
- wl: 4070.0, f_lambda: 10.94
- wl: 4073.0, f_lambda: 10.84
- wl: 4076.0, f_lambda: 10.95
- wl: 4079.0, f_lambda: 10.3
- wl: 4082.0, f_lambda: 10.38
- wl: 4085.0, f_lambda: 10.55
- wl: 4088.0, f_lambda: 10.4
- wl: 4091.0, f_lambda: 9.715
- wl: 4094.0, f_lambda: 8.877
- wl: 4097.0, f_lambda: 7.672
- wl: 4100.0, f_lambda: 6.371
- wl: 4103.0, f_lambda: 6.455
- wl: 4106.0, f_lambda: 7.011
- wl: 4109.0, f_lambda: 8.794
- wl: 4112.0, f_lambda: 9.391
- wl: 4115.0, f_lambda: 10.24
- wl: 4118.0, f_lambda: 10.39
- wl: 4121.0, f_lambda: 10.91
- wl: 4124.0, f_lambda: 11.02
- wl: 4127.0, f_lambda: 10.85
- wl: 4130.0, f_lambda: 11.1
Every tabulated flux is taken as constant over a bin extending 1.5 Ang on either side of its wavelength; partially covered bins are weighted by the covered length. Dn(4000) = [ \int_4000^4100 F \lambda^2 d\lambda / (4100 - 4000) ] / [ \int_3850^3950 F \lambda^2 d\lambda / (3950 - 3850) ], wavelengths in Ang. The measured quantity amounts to 1.33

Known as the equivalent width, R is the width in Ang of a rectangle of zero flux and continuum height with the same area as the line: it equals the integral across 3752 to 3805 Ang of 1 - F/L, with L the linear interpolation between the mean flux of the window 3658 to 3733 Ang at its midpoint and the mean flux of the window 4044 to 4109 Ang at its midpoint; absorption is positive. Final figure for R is -3.8 Ang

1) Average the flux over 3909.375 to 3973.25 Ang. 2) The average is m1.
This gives 8.76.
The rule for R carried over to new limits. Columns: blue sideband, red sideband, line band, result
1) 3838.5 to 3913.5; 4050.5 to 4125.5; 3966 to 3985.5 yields 4.6 Ang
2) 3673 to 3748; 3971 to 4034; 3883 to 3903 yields 3.8 Ang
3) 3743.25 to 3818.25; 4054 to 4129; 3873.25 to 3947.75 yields -4.2 Ang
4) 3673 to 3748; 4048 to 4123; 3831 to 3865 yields -4.4 Ang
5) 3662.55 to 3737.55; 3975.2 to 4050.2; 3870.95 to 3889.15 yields 2.1 Ang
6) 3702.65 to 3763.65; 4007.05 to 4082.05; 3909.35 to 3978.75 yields 5.9 Ang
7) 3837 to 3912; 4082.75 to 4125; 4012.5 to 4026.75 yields -4.6 Ang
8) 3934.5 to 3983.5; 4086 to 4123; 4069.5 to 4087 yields -3.8 Ang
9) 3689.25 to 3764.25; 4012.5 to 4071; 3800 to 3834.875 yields -2.0 Ang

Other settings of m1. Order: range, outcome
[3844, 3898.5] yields 8.37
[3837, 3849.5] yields 7.28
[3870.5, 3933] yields 8.69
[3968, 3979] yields 6.19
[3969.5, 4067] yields 10.8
